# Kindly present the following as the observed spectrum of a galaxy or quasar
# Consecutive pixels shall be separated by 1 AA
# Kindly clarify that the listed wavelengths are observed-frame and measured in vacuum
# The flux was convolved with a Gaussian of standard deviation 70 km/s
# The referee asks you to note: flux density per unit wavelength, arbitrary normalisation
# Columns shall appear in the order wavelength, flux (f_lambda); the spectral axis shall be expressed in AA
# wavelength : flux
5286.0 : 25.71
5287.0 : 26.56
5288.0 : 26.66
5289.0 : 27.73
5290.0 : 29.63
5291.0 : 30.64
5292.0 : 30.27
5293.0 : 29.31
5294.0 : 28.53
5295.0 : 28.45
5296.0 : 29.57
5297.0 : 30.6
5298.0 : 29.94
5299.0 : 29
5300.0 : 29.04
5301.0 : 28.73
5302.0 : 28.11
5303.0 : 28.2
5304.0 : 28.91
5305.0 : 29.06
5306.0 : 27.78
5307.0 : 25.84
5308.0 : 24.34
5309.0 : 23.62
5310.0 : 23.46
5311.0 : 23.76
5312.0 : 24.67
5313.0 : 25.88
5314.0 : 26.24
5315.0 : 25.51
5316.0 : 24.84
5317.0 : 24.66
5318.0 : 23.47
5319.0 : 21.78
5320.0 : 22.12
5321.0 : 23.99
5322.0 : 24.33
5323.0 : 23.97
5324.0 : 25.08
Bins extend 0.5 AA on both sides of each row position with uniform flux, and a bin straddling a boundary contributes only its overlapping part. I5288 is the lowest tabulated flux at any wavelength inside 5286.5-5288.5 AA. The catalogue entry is 26.56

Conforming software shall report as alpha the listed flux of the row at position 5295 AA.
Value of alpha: 28.45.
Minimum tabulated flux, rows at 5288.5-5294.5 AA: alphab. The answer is 27.73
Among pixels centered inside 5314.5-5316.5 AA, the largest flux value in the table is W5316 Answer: 25.51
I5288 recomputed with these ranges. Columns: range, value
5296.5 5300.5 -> 29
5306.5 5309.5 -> 23.62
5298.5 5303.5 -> 28.11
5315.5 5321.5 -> 21.78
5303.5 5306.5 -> 27.78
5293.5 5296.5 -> 28.45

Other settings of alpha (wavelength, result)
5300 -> 29.04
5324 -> 25.08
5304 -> 28.91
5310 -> 23.46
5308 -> 24.34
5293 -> 29.31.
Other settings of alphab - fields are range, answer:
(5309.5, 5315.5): 23.46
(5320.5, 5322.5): 23.99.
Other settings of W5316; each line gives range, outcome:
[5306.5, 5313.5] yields 25.88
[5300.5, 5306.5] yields 29.06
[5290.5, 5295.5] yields 30.64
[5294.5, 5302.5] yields 30.6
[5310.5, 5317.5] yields 26.24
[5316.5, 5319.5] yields 24.66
